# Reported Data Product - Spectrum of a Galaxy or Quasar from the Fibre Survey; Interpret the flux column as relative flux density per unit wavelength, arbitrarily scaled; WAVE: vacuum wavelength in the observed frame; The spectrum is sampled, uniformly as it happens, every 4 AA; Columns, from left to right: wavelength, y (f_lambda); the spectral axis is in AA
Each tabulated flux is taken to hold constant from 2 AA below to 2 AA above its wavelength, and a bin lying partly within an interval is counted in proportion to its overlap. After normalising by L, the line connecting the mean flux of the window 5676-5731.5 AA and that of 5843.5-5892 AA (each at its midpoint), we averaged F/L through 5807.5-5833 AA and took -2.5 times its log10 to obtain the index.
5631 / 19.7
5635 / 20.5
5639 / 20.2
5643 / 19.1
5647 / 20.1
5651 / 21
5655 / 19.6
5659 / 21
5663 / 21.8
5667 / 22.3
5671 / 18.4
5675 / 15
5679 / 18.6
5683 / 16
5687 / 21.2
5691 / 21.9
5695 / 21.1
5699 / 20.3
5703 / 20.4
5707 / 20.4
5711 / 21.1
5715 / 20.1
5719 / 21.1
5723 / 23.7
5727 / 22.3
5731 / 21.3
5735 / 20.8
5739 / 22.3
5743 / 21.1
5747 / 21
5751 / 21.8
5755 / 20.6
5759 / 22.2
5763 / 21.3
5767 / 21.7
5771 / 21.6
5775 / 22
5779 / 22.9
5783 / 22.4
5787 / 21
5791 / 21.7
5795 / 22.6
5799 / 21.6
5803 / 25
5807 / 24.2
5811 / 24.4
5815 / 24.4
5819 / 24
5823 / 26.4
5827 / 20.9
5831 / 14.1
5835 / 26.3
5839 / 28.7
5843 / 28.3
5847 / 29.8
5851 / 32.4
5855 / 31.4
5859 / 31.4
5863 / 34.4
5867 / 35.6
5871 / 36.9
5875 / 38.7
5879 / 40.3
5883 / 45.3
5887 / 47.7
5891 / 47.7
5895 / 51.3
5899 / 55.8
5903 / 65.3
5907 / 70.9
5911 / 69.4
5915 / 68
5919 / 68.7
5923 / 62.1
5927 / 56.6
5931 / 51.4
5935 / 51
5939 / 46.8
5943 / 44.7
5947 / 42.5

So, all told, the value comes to 0.39 mag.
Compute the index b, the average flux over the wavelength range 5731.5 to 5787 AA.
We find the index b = 21.6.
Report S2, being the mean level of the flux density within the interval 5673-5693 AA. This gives 18.5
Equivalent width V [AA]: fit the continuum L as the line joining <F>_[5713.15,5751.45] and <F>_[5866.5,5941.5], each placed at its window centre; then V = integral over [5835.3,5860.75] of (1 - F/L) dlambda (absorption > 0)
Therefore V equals 7.7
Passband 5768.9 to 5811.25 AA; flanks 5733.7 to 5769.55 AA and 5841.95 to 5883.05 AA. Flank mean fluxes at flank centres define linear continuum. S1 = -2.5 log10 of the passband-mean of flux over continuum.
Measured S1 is 0.15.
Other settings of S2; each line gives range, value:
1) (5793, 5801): 22.1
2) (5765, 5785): 22.1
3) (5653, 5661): 20.3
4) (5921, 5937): 55.3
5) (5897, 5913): 65.3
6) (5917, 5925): 65.4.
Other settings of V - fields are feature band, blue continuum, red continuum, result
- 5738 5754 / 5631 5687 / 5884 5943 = 5.4 AA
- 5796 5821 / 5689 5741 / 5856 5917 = 8.6 AA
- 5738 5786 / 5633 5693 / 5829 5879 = 7.3 AA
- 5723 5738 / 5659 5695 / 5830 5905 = 1.8 AA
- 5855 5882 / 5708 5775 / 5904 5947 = 6.2 AA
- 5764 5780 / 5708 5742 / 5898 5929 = 5.1 AA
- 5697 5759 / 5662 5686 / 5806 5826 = -1.1 AA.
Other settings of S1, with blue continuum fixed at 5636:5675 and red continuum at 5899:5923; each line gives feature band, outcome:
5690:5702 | 0.29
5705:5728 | 0.41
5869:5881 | 0.48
